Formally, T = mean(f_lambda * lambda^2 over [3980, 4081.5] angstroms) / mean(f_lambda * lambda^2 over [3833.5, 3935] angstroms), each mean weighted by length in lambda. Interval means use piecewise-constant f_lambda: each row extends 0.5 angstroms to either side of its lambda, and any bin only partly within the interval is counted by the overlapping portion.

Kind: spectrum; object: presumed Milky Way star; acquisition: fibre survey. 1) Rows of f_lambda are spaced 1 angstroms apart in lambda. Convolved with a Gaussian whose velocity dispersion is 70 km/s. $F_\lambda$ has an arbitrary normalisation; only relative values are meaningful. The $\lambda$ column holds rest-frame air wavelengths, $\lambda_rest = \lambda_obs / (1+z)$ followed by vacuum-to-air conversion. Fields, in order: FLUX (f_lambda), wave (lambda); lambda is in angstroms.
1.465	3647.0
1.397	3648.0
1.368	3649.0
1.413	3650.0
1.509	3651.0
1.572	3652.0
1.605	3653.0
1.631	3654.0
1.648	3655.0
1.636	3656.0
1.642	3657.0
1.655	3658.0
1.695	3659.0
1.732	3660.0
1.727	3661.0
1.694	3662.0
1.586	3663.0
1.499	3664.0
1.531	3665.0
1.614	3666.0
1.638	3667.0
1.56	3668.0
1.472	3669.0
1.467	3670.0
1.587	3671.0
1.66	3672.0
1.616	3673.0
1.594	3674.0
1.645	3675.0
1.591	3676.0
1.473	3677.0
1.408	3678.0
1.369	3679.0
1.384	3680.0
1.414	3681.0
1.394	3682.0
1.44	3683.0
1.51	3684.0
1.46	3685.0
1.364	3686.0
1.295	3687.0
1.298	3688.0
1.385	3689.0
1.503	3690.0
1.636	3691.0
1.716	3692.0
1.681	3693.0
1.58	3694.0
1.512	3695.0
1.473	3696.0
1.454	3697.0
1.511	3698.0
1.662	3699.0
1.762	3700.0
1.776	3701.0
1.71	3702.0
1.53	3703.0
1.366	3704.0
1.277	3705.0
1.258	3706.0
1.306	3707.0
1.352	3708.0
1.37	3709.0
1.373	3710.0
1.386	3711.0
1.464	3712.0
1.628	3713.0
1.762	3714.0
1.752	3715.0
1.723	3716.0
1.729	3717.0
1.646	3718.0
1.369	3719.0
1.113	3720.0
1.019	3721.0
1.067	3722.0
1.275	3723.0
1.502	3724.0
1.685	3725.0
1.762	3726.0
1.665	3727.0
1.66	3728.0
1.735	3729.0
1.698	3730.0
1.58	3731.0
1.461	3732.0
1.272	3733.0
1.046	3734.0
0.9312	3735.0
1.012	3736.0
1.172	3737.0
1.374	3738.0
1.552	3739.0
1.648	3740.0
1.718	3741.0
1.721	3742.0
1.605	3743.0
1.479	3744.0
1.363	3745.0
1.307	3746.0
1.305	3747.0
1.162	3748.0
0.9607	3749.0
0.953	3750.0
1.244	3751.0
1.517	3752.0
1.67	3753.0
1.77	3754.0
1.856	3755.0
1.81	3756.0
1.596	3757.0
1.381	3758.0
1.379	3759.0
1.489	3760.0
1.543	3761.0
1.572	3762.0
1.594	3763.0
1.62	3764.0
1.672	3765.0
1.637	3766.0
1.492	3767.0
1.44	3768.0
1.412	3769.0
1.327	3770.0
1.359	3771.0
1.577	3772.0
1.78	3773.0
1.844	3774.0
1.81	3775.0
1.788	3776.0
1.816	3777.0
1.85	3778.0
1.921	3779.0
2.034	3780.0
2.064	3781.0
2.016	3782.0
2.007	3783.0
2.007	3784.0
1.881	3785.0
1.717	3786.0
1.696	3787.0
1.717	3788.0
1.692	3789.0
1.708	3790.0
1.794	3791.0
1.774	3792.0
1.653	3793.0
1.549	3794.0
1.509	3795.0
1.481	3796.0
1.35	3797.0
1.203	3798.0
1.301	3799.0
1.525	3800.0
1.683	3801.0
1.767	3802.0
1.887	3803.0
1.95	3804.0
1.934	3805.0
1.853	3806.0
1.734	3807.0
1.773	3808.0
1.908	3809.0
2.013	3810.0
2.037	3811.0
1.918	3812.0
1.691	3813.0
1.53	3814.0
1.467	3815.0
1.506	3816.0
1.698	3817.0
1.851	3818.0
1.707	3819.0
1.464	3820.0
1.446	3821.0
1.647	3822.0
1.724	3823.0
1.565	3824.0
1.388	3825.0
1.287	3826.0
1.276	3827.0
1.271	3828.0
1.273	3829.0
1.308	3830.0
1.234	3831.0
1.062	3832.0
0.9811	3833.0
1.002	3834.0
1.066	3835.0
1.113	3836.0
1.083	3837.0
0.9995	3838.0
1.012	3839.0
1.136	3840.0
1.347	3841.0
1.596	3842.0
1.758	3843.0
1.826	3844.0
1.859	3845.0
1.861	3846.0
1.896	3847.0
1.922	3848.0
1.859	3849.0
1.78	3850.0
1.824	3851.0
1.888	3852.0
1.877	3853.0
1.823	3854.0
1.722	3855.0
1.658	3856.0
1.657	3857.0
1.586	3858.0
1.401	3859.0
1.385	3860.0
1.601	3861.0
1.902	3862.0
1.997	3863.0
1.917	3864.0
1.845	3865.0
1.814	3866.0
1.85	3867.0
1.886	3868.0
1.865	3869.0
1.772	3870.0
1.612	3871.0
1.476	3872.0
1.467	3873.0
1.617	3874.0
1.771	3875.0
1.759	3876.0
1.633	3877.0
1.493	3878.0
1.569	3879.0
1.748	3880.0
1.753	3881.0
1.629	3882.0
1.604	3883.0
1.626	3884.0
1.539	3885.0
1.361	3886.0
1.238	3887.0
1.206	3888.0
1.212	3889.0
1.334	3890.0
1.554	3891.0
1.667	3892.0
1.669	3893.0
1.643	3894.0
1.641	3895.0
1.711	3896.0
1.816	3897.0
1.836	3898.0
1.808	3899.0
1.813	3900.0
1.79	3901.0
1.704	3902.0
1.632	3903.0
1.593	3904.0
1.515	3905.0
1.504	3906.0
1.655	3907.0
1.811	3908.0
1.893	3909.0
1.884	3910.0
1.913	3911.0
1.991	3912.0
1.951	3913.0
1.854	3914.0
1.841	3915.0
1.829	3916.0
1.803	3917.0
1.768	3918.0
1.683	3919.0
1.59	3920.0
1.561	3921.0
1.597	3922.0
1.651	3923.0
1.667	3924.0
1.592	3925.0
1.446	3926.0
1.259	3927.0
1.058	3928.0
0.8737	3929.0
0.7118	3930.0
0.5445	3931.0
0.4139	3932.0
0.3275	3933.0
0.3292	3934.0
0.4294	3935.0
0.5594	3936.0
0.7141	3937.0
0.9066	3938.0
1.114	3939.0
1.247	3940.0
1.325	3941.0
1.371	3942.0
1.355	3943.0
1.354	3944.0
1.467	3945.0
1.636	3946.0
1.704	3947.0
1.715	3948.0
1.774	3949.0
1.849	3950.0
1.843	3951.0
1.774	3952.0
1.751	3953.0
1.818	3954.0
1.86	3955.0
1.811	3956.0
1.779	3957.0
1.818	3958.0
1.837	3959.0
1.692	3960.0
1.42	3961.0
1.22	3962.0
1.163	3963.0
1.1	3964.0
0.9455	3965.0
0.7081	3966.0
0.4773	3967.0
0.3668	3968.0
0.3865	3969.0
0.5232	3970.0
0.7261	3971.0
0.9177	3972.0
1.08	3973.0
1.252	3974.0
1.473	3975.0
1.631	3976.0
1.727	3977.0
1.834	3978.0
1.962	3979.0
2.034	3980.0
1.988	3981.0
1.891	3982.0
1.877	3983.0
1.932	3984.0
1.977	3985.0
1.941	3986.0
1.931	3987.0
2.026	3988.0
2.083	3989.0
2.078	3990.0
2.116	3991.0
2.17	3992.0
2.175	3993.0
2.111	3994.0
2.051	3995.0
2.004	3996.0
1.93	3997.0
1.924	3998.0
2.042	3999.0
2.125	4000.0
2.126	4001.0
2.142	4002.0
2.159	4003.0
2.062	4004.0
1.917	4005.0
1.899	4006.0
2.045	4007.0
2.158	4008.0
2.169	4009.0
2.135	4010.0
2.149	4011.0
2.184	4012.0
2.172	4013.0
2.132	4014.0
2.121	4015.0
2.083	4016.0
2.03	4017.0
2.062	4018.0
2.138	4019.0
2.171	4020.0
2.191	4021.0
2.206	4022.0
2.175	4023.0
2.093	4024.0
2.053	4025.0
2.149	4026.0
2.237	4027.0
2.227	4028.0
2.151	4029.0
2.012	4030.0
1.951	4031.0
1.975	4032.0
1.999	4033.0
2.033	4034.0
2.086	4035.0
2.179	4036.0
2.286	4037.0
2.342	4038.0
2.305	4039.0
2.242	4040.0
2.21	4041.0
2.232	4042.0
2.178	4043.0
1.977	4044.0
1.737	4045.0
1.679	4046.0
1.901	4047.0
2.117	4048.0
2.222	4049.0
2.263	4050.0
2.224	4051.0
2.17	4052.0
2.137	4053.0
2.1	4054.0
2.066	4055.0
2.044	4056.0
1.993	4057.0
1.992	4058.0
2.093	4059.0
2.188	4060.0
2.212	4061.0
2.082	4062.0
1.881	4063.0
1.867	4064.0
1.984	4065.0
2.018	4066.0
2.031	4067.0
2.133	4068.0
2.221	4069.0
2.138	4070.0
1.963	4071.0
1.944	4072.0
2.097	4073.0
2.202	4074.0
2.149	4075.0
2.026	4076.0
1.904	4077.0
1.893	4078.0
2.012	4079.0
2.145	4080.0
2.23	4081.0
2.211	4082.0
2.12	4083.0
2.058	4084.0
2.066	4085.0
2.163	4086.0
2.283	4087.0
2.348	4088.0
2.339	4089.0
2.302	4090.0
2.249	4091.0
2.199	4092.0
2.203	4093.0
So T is 1.4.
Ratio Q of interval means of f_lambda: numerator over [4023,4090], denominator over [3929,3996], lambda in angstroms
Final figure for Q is 1.47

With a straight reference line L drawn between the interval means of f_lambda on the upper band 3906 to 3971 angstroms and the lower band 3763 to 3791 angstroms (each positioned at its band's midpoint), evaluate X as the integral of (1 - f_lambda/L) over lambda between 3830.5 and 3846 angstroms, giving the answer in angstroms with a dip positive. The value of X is 2.9 angstroms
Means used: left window 1.73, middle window 1.29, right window 1.36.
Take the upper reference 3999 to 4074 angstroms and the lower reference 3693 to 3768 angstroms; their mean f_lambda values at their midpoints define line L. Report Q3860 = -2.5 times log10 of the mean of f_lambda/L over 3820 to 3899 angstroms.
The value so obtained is 0.12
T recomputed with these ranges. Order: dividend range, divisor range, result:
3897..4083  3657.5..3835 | 1.31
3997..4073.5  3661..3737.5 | 1.68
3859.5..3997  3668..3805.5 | 1.11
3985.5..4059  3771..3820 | 1.35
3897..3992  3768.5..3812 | 0.92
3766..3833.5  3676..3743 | 1.17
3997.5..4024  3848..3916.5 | 1.33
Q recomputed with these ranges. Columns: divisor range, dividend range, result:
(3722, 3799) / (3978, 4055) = 1.33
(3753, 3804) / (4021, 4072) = 1.25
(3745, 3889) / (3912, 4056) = 1.08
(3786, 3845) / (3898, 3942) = 0.91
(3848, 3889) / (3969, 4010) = 1.10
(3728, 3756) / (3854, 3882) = 1.19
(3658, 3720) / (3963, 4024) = 1.18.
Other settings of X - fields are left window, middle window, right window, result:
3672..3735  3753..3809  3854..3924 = -4.22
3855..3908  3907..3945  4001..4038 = 9.54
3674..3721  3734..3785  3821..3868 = -1.58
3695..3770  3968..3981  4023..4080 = 4.38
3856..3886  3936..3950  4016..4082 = 3.77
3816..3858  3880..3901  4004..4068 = 0.94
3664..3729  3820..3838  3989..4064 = 4.82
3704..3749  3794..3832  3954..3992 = -3.38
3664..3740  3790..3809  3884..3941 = -2.60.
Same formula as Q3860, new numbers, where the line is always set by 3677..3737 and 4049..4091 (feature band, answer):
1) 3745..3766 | 0.06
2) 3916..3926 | 0.12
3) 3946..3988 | 0.26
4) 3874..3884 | 0.07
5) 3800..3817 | -0.09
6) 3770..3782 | -0.13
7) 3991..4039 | -0.05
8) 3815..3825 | 0.04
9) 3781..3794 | -0.13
